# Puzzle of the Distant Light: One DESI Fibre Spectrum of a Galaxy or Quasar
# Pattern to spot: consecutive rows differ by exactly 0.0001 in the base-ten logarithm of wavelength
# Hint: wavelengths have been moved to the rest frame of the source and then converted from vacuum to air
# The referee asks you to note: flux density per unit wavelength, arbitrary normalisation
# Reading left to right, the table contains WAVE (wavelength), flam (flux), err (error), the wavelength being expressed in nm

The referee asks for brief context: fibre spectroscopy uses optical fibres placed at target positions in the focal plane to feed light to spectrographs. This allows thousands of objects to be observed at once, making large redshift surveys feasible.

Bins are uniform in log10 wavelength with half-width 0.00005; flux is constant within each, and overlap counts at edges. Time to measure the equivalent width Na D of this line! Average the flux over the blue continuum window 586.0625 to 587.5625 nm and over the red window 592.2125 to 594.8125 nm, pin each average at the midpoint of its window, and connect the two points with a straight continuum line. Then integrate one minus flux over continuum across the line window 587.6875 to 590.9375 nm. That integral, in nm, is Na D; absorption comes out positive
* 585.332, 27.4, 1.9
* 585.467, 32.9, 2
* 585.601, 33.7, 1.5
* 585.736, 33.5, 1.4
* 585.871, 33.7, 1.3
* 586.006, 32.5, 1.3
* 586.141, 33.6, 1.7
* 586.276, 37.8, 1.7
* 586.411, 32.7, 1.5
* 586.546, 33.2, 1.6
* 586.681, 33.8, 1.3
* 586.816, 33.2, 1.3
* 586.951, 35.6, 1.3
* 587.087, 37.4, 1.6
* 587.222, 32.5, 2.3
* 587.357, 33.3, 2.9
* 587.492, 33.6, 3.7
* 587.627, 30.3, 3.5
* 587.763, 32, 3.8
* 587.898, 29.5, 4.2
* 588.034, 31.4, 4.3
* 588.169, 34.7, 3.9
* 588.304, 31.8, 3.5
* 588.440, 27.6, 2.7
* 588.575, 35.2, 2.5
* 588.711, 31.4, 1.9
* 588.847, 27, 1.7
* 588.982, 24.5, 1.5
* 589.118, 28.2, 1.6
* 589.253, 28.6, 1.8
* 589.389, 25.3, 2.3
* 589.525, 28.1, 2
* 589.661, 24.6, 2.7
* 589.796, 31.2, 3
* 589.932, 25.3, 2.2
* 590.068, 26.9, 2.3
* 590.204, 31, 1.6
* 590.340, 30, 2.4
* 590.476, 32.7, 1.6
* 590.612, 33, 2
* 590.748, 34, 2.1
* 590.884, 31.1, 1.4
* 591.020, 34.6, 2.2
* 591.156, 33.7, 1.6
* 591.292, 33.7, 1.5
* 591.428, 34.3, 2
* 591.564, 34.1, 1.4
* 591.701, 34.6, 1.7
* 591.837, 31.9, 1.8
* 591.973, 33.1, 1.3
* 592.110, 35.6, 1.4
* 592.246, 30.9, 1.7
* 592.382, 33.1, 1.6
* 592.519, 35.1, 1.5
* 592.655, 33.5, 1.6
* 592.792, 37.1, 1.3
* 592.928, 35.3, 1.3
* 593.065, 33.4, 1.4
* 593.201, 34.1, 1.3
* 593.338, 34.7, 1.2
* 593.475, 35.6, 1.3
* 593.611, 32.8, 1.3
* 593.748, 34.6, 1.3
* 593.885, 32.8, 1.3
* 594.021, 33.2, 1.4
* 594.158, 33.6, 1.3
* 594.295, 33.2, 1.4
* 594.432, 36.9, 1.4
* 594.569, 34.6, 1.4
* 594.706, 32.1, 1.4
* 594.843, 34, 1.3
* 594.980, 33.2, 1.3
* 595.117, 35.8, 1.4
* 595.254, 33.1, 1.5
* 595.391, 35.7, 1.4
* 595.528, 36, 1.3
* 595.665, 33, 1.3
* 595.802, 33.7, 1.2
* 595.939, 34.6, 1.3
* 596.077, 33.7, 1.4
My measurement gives 0.42 nm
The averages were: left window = 34.2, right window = 34.1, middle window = 29.8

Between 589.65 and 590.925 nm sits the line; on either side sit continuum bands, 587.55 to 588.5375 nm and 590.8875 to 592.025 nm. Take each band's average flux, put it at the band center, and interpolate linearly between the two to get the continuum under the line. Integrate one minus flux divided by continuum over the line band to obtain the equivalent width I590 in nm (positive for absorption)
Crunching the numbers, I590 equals 0.10 nm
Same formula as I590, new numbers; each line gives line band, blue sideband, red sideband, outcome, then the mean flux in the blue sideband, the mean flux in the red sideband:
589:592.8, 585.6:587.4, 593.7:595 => 0.278 nm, 34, 33.8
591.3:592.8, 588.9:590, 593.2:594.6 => -0.126 nm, 27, 34.2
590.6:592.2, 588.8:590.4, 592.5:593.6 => -0.120 nm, 27.6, 34.7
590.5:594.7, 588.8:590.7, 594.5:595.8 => -0.336 nm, 28.4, 34.2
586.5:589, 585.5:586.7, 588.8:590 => -0.141 nm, 33.8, 27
